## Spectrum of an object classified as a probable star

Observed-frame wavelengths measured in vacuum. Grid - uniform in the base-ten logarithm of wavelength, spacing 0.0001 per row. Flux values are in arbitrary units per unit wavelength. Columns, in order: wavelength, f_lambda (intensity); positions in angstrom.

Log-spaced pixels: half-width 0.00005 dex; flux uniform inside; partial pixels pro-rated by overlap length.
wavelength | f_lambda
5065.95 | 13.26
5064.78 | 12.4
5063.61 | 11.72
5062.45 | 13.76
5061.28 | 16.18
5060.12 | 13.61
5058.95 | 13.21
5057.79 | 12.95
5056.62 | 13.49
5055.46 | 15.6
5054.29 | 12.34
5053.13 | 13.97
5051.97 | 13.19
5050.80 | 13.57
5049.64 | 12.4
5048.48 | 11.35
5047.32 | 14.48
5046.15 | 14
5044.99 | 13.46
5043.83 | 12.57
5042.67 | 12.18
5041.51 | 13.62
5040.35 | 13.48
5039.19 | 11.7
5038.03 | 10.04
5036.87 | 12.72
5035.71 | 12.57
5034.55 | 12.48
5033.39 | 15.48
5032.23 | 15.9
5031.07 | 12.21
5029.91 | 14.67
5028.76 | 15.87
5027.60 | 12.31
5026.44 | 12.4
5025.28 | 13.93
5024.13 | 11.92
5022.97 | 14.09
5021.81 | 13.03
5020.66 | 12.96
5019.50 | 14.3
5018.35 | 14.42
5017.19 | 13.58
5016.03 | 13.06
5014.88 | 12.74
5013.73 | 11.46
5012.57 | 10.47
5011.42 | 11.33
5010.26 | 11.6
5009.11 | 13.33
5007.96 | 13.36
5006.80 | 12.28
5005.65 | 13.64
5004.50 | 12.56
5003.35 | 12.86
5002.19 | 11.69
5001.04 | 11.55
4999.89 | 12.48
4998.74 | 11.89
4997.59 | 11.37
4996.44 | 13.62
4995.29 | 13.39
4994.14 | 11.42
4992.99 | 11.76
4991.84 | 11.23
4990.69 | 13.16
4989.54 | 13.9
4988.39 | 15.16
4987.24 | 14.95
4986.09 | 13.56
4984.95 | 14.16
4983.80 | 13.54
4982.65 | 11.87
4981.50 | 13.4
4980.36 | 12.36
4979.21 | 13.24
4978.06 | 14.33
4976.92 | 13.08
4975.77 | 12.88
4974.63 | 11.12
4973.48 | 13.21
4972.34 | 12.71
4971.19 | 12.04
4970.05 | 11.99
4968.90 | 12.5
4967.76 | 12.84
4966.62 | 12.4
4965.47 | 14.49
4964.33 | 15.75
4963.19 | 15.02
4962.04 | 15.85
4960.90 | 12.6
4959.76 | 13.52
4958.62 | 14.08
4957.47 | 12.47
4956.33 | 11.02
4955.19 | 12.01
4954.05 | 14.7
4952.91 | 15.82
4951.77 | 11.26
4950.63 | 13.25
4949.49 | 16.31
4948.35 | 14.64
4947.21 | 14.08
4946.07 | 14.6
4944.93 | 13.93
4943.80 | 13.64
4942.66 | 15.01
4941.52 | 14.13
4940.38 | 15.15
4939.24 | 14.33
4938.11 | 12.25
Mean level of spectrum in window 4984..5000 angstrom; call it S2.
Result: 13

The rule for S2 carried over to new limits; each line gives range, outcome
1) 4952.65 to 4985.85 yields 13.3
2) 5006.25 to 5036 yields 13.1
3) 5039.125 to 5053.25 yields 13.1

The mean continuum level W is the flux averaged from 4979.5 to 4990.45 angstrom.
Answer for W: 13.6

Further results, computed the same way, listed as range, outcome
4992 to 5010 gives 12.4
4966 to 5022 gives 12.8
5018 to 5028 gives 13.3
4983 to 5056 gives 13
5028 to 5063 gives 13.4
